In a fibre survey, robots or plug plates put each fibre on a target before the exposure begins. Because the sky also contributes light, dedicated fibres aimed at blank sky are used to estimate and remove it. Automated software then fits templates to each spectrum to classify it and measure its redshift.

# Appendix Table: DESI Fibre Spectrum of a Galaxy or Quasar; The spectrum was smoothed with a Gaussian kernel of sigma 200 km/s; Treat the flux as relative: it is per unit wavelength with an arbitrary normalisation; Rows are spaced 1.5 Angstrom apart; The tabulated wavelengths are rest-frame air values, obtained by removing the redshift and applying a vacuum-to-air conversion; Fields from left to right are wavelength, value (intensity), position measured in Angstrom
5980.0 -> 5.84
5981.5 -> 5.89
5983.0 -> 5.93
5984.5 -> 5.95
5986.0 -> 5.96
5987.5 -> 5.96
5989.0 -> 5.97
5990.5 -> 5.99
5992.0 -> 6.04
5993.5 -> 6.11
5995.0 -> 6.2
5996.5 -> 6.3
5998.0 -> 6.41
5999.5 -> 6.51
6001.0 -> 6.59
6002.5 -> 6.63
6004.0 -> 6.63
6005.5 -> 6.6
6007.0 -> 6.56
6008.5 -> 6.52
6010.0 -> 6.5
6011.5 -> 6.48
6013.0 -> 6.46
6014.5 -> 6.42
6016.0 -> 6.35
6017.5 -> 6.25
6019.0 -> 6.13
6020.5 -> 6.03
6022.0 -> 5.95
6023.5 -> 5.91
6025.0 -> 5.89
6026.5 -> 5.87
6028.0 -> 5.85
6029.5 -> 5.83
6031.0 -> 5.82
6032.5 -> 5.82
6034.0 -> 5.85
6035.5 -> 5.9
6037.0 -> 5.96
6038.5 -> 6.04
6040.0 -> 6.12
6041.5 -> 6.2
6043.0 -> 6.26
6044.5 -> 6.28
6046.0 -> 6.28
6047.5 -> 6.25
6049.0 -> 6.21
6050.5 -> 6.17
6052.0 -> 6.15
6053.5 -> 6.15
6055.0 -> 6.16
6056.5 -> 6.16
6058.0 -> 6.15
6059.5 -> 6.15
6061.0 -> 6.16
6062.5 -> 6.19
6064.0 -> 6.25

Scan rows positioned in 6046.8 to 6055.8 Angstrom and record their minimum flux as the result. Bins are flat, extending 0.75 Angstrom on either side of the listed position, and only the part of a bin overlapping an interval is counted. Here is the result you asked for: 6.15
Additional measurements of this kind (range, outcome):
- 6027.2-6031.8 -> 5.82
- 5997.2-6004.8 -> 6.41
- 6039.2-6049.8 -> 6.12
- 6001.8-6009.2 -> 6.52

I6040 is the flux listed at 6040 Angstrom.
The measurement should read 6.12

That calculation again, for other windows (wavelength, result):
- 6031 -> 5.82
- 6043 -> 6.26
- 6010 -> 6.5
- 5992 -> 6.04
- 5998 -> 6.41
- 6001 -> 6.59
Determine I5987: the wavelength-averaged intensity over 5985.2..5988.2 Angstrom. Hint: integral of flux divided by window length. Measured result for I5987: 5.96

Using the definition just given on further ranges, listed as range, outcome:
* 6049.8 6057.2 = 6.16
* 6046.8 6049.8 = 6.23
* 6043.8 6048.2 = 6.27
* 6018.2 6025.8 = 5.98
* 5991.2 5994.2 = 6.07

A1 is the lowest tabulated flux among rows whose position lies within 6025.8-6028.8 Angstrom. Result 5.85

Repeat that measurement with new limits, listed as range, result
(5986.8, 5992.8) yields 5.96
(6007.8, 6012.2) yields 6.48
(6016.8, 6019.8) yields 6.13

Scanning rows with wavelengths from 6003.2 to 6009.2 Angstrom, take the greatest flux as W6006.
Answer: 6.63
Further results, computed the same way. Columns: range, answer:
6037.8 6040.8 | 6.12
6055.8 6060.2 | 6.16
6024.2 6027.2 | 5.89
